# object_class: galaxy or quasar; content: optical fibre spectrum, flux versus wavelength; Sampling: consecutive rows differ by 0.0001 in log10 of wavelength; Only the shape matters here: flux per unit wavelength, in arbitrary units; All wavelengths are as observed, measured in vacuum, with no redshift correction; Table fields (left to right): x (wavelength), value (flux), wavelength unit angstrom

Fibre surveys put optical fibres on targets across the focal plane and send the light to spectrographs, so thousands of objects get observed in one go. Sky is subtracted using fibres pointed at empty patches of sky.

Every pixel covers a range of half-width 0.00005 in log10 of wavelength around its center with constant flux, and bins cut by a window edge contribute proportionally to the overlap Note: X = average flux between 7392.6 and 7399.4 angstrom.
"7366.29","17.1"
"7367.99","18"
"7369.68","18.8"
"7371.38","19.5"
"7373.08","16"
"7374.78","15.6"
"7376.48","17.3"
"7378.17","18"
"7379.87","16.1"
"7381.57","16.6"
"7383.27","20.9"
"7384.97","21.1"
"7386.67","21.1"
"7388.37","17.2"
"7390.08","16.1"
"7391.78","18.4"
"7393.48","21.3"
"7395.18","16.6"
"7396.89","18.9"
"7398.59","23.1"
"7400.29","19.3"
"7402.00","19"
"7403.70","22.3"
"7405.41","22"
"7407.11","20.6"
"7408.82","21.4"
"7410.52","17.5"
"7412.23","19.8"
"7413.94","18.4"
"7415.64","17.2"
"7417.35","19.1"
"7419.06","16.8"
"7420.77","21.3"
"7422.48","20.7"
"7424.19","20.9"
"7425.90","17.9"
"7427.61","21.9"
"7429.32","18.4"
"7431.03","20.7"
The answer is 20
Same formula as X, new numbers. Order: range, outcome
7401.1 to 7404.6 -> 20.6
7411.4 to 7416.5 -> 18.5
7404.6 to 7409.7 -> 21.3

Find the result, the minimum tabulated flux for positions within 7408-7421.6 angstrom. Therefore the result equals 16.8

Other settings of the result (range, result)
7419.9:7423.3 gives 20.7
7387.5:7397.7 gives 16.1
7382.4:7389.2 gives 17.2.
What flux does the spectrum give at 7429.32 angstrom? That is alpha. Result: 18.4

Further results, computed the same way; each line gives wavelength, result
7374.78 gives 15.6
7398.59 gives 23.1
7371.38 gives 19.5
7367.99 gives 18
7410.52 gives 17.5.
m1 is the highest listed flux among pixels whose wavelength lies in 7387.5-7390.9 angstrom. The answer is 17.2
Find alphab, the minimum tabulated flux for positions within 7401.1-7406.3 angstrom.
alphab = 19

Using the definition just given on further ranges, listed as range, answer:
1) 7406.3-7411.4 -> 17.5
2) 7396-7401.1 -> 18.9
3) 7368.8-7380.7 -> 15.6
